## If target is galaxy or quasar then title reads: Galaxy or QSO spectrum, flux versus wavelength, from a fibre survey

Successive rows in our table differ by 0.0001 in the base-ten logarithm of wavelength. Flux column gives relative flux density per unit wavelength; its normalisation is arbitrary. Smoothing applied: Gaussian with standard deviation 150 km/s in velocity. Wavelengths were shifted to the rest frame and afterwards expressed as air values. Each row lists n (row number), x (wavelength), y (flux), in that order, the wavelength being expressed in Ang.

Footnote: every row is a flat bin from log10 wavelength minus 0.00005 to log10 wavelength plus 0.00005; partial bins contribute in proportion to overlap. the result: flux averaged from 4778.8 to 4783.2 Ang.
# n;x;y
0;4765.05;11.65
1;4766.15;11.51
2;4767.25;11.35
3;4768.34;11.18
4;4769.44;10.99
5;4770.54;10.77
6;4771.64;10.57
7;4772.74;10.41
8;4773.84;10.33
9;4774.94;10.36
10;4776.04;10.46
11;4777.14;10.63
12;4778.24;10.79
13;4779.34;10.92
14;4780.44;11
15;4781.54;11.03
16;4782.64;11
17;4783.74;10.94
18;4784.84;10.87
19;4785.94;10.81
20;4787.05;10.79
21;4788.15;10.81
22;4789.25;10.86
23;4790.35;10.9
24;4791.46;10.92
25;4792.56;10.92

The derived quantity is 11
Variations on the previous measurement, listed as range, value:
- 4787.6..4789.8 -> 10.9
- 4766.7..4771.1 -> 11.1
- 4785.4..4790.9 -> 10.8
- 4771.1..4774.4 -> 10.4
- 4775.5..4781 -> 10.8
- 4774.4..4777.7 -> 10.5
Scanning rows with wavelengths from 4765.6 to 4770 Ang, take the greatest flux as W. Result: 11.51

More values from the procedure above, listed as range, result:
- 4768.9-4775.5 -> 10.99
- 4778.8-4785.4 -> 11.03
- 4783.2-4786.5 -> 10.94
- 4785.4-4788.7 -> 10.81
